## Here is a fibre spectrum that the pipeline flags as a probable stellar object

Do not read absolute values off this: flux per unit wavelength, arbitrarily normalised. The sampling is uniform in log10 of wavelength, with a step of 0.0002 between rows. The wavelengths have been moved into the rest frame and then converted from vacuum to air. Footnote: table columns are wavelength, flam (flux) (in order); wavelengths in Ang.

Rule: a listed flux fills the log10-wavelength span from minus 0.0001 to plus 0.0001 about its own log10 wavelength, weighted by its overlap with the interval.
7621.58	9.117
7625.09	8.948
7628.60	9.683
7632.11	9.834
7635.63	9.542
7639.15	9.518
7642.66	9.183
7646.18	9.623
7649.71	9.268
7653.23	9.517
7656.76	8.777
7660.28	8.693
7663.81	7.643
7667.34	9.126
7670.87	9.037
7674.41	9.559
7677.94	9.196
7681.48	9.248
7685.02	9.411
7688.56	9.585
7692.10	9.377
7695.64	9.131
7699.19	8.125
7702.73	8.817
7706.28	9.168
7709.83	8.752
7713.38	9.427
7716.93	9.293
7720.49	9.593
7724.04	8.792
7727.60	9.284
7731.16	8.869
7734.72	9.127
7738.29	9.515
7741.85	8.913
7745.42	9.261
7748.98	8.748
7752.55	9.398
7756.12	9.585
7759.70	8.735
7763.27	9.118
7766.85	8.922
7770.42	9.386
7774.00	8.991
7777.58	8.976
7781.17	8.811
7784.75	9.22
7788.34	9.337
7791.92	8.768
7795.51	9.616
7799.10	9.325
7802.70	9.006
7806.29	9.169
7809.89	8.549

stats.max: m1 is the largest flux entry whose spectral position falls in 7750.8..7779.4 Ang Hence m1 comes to 9.585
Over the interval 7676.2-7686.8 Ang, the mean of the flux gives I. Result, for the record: 9.28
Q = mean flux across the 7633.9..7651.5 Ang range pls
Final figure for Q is 9.43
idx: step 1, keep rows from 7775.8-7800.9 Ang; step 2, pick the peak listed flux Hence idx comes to 9.616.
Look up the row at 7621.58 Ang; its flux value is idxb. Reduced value 9.117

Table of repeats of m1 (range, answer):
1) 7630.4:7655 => 9.834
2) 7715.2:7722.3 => 9.593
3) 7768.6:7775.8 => 9.386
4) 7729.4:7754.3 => 9.515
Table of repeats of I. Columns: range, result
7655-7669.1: 8.56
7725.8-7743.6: 9.14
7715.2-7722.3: 9.44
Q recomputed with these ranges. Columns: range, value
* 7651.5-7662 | 9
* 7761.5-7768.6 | 9.02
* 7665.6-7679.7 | 9.23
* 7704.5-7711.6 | 8.96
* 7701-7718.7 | 9.09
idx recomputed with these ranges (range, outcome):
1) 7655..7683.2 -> 9.559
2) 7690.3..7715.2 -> 9.427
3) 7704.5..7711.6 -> 9.168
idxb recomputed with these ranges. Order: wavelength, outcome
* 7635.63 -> 9.542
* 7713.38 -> 9.427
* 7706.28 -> 9.168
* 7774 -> 8.991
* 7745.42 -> 9.261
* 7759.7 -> 8.735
